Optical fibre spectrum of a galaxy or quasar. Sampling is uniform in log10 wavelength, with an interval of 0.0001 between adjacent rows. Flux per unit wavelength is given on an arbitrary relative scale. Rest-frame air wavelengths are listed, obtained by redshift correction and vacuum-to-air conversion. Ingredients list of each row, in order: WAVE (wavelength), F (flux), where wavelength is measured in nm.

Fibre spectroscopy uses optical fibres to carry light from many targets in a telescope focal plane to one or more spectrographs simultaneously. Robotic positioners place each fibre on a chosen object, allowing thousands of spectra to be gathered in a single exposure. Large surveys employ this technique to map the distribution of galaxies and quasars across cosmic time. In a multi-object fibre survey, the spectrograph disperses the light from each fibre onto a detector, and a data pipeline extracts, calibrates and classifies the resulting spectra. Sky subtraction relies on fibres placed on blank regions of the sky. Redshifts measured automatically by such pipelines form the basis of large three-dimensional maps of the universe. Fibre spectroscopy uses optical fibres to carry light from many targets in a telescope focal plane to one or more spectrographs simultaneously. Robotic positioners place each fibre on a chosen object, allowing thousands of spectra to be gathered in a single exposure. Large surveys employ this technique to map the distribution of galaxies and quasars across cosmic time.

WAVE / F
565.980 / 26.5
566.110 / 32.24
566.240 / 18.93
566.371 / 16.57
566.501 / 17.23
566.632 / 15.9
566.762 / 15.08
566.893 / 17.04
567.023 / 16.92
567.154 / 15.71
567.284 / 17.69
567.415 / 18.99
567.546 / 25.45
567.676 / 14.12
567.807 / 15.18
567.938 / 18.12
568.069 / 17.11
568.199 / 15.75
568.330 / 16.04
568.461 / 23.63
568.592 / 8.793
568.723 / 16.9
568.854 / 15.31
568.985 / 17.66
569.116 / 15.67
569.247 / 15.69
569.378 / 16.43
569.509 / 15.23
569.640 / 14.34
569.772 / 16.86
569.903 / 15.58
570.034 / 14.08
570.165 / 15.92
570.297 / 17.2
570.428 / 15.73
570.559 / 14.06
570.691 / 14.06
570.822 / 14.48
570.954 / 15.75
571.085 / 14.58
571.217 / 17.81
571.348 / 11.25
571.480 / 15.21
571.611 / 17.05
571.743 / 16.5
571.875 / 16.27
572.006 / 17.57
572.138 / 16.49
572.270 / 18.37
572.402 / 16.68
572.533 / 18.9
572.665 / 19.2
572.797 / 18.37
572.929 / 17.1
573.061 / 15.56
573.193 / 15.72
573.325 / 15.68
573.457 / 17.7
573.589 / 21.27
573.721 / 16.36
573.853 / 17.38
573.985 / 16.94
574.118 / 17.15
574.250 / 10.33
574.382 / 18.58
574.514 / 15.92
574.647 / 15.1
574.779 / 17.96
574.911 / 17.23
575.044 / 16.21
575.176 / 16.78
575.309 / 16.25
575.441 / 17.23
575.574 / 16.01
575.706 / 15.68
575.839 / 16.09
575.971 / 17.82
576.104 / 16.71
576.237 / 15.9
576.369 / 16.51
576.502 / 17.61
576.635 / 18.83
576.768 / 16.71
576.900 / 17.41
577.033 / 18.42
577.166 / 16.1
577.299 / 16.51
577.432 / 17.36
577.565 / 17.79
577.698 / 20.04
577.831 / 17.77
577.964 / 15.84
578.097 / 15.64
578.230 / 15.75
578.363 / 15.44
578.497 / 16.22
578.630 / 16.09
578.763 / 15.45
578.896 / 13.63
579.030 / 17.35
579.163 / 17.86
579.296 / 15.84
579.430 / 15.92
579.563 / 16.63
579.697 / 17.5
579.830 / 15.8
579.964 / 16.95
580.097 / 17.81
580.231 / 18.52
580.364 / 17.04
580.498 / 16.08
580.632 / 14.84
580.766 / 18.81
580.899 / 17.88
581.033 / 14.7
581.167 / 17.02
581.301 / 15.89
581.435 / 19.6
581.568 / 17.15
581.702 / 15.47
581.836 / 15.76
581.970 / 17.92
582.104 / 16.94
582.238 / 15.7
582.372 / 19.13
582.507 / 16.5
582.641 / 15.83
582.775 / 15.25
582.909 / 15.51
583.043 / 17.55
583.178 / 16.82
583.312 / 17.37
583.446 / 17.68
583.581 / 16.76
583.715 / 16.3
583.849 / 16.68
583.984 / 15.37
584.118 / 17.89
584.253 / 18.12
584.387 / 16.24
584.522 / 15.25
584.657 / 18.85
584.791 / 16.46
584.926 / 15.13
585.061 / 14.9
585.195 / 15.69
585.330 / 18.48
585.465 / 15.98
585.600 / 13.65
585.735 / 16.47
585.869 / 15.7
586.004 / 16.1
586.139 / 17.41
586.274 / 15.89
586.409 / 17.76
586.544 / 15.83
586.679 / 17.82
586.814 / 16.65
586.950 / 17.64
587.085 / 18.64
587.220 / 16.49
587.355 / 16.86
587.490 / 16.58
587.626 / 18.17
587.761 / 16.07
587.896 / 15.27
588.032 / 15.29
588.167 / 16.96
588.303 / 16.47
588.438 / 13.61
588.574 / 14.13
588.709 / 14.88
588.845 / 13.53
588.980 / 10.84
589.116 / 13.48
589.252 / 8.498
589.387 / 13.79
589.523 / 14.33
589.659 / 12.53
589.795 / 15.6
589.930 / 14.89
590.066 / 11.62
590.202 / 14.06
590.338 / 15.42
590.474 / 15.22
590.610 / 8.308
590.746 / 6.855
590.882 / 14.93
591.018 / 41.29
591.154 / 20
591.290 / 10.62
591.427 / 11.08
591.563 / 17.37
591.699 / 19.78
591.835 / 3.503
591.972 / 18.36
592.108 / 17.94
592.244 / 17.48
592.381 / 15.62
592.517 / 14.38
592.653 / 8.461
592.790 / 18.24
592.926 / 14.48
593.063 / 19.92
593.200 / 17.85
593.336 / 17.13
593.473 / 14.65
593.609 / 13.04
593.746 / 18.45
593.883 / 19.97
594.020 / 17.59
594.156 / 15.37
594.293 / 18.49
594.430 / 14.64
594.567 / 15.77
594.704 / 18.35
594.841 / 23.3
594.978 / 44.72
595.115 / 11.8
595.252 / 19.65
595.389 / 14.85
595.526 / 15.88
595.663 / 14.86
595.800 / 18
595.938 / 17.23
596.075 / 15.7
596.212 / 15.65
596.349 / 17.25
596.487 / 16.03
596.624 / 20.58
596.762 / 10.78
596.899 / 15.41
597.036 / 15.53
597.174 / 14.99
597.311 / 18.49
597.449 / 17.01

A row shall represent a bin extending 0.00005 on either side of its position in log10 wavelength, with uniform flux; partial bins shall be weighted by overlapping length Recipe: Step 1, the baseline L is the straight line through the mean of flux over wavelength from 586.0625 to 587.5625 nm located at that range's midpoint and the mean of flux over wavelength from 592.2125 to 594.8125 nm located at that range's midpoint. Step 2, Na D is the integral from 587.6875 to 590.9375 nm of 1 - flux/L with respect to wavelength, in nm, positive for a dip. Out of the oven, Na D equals 0.619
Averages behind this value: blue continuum 17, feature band 13.6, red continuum 16.4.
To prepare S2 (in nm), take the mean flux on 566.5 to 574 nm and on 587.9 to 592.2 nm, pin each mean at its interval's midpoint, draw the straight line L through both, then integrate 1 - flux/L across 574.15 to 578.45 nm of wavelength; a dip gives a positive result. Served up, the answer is -0.195 nm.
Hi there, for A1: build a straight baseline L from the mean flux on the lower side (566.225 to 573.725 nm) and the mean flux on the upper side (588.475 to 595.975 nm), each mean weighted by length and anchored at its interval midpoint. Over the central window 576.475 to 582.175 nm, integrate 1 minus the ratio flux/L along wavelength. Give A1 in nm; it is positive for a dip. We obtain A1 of -0.18 nm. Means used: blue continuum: 16.5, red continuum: 16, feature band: 16.8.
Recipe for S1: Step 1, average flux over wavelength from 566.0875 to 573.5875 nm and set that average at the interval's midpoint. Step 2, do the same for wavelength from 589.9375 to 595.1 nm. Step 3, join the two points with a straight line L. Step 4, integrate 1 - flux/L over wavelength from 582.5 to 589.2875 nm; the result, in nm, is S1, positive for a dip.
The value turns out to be 0.29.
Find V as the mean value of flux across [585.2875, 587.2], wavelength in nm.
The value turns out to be 16.7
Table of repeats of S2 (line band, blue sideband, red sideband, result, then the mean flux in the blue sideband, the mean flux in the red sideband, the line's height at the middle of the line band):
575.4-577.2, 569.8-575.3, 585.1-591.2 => -0.08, 16.3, 15.7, 16.2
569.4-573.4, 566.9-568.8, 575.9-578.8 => 0.24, 17.2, 16.9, 17.1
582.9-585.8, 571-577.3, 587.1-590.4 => -0.24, 16.7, 14.6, 15.3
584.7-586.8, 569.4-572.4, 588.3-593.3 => -0.17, 15.7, 14.8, 15.1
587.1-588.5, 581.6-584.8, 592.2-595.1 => 0.08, 16.7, 17.9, 17.2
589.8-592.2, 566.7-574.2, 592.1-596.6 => 0.26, 16.5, 17.4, 17.3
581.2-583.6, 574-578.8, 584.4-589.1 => -0.08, 16.6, 16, 16.3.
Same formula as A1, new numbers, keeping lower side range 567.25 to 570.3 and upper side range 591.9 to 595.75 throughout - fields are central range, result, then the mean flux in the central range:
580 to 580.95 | -0.01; 17.3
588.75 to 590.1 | 0.34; 13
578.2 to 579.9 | 0.08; 16.1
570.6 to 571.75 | 0.11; 15.1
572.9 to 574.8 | 0.02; 16.5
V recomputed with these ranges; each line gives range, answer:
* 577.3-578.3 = 17.1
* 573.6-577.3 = 16.7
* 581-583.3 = 16.7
